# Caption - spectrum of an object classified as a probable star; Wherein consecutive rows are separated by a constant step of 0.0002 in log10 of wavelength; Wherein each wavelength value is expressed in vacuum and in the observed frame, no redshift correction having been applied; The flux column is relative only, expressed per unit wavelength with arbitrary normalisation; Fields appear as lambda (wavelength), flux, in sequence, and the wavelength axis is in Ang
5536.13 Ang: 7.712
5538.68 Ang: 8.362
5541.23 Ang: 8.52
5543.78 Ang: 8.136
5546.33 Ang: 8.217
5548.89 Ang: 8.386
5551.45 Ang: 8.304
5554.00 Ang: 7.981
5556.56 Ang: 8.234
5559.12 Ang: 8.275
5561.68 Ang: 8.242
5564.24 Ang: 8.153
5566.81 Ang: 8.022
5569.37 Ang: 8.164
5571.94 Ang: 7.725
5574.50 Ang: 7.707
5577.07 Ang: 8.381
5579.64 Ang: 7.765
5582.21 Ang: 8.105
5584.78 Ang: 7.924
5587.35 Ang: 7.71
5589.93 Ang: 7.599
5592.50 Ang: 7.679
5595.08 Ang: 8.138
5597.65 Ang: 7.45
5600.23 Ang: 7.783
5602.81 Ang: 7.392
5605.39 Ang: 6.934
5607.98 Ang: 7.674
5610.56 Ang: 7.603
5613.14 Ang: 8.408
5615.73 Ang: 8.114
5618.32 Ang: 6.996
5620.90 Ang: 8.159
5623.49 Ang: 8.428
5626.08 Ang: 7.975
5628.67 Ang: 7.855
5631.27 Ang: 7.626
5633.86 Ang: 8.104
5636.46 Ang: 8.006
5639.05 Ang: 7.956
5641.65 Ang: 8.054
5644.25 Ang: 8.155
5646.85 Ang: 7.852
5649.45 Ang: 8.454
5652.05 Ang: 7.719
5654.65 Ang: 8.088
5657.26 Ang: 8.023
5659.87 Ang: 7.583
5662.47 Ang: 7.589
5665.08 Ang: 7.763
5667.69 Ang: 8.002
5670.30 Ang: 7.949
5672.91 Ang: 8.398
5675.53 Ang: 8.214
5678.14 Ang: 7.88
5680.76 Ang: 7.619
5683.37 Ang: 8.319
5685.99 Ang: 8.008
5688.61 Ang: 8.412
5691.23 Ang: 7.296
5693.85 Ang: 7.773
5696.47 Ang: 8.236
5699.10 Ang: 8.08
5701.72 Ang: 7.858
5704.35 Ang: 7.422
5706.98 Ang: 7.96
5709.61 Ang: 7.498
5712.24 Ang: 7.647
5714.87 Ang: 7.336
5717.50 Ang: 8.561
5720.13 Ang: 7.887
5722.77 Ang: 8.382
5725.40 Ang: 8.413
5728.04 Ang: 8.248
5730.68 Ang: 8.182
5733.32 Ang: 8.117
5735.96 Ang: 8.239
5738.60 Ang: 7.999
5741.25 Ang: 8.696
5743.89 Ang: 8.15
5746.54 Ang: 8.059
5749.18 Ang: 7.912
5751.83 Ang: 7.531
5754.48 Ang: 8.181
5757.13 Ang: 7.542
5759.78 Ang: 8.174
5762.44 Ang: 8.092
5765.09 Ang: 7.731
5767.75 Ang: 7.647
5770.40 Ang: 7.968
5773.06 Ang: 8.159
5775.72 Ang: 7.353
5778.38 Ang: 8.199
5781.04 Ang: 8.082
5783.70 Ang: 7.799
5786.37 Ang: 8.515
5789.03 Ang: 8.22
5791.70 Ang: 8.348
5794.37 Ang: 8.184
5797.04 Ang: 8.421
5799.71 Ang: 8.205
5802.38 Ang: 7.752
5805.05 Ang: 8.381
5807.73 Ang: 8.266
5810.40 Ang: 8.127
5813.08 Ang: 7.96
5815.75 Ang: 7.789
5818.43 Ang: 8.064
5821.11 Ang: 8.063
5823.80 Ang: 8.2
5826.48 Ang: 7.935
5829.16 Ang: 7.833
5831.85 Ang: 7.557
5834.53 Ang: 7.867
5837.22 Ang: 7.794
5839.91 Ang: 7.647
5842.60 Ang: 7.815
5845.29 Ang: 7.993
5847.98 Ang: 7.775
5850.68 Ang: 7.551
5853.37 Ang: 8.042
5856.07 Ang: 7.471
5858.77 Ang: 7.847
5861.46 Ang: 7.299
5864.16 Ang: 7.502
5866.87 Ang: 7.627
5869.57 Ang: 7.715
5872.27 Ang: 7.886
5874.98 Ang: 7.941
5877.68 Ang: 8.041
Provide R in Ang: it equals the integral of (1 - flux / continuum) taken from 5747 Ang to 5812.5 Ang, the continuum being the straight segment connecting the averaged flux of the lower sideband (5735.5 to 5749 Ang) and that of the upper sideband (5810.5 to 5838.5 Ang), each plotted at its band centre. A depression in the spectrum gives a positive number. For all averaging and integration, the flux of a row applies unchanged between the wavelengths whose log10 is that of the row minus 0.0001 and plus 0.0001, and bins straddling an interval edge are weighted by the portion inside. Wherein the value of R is 0.30 Ang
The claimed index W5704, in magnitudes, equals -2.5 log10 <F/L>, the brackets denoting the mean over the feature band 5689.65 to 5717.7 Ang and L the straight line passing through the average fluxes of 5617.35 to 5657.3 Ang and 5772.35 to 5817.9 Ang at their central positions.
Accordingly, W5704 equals 0.04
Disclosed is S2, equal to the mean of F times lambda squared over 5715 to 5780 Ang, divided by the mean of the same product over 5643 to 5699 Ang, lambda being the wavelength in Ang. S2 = 1.0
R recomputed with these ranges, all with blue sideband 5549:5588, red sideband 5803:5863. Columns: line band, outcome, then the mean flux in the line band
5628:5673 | 0.34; 7.94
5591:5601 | 0.35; 7.76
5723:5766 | -0.83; 8.09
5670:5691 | -0.22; 8.07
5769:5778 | 0.06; 7.87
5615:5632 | 0.30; 7.88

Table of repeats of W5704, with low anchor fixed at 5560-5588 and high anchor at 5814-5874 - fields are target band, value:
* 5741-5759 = -0.02 mag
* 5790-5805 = -0.05 mag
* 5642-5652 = -0.02 mag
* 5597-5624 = 0.04 mag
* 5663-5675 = -0.01 mag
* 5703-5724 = 0.01 mag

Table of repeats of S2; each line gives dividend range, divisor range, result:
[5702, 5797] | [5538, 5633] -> 1.07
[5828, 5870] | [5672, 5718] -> 1.03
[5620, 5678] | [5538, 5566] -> 1.00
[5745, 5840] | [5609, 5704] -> 1.05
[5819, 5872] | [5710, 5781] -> 1.00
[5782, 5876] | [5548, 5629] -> 1.09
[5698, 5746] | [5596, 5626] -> 1.08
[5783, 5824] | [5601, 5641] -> 1.11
